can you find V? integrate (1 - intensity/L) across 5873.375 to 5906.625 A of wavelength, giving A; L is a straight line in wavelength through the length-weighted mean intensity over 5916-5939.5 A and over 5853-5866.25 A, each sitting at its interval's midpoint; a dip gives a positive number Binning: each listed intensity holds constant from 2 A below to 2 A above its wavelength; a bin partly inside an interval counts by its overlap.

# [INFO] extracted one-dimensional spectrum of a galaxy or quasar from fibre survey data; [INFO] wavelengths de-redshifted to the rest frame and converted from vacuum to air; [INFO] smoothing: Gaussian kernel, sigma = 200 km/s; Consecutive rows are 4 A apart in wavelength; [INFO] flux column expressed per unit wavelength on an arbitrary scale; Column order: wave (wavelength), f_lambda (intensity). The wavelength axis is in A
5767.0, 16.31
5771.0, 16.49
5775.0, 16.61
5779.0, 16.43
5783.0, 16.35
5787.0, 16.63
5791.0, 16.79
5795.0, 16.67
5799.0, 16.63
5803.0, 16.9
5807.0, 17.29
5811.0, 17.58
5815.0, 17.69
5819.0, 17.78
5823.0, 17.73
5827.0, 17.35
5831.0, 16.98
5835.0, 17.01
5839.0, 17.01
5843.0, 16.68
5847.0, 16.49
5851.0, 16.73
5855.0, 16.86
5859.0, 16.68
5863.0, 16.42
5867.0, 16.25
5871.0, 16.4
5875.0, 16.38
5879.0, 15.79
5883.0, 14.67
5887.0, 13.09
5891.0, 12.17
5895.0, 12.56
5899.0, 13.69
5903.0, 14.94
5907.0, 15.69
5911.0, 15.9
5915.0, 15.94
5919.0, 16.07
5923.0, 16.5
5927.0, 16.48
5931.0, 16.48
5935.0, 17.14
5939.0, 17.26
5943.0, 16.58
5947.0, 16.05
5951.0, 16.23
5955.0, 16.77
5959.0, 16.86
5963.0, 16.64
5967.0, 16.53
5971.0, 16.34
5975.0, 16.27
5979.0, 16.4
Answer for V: 4.8 A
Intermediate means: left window 16.6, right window 16.6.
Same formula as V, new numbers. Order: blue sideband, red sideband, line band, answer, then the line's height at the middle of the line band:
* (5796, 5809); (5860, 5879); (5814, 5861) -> -1.31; 16.6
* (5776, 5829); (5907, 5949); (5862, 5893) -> 2.91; 16.7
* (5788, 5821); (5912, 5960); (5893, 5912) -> 2.49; 16.7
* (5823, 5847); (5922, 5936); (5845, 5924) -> 6.43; 16.8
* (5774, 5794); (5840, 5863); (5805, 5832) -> -1.43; 16.6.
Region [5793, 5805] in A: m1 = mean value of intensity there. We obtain 16.7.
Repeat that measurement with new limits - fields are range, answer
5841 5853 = 16.6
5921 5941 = 16.8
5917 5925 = 16.3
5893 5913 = 14.6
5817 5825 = 17.8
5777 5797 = 16.6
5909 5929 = 16.2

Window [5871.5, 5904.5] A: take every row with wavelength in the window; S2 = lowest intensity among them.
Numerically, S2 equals 12.17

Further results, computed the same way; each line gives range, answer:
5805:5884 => 14.67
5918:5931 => 16.07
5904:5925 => 15.69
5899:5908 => 13.69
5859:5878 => 16.25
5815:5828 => 17.35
